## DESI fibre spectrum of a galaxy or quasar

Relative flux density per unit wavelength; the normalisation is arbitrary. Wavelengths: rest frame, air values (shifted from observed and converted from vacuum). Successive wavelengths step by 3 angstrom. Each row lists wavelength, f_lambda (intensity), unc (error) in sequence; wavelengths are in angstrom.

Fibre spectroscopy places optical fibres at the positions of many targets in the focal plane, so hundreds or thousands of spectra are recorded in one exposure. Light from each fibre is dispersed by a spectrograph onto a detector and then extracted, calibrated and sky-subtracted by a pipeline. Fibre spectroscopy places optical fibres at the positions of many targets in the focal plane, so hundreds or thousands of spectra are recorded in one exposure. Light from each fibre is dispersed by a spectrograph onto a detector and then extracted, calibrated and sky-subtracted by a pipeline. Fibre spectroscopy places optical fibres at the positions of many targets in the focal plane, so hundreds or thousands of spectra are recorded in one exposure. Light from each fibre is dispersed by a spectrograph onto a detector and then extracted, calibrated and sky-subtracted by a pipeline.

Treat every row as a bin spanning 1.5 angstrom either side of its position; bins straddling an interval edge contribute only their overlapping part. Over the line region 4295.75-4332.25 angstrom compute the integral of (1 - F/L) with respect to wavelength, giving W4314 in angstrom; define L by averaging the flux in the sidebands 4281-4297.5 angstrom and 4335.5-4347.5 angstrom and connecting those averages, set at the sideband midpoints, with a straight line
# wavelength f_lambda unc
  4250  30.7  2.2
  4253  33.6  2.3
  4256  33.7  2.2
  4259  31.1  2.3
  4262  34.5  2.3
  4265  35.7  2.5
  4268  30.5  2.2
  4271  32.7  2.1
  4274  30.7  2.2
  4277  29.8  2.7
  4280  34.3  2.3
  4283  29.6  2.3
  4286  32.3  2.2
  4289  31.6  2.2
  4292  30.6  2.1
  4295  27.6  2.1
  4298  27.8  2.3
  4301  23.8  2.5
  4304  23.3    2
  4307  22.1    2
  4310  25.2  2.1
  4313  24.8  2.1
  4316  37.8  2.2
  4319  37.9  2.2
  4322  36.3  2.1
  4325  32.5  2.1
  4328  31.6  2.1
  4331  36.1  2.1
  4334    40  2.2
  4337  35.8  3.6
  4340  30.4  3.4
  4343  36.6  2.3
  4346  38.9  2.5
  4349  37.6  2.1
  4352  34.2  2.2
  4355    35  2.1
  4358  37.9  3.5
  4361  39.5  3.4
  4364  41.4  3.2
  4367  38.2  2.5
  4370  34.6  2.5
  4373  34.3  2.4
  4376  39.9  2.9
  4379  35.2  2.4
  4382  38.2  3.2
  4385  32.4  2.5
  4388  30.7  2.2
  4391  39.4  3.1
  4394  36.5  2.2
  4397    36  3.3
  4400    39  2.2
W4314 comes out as 3.33 angstrom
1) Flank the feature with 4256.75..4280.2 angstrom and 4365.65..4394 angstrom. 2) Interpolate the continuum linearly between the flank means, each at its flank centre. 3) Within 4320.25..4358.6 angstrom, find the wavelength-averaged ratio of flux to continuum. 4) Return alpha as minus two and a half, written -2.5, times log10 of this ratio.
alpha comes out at -0.03 mag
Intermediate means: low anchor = 32.3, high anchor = 35.9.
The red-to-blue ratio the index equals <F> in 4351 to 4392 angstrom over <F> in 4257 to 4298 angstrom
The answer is 1.2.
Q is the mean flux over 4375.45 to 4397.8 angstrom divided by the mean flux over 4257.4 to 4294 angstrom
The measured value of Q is 1.12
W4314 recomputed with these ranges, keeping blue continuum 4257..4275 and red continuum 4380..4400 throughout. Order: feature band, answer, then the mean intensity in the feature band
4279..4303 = 2.7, 29.5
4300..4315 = 4.2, 24.3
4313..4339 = -0.8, 35.2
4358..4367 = -1.2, 39.7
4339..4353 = -0.4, 35.8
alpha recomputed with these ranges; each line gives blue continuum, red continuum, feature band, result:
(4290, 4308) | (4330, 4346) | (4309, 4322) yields -0.061 mag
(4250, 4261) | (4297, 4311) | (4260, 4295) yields -0.109 mag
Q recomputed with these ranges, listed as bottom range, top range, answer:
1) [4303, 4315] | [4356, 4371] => 1.57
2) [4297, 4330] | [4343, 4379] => 1.26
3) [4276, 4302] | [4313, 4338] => 1.18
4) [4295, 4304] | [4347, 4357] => 1.40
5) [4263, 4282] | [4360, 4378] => 1.17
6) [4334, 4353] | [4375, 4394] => 1.00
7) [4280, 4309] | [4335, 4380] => 1.31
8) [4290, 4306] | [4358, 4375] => 1.42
